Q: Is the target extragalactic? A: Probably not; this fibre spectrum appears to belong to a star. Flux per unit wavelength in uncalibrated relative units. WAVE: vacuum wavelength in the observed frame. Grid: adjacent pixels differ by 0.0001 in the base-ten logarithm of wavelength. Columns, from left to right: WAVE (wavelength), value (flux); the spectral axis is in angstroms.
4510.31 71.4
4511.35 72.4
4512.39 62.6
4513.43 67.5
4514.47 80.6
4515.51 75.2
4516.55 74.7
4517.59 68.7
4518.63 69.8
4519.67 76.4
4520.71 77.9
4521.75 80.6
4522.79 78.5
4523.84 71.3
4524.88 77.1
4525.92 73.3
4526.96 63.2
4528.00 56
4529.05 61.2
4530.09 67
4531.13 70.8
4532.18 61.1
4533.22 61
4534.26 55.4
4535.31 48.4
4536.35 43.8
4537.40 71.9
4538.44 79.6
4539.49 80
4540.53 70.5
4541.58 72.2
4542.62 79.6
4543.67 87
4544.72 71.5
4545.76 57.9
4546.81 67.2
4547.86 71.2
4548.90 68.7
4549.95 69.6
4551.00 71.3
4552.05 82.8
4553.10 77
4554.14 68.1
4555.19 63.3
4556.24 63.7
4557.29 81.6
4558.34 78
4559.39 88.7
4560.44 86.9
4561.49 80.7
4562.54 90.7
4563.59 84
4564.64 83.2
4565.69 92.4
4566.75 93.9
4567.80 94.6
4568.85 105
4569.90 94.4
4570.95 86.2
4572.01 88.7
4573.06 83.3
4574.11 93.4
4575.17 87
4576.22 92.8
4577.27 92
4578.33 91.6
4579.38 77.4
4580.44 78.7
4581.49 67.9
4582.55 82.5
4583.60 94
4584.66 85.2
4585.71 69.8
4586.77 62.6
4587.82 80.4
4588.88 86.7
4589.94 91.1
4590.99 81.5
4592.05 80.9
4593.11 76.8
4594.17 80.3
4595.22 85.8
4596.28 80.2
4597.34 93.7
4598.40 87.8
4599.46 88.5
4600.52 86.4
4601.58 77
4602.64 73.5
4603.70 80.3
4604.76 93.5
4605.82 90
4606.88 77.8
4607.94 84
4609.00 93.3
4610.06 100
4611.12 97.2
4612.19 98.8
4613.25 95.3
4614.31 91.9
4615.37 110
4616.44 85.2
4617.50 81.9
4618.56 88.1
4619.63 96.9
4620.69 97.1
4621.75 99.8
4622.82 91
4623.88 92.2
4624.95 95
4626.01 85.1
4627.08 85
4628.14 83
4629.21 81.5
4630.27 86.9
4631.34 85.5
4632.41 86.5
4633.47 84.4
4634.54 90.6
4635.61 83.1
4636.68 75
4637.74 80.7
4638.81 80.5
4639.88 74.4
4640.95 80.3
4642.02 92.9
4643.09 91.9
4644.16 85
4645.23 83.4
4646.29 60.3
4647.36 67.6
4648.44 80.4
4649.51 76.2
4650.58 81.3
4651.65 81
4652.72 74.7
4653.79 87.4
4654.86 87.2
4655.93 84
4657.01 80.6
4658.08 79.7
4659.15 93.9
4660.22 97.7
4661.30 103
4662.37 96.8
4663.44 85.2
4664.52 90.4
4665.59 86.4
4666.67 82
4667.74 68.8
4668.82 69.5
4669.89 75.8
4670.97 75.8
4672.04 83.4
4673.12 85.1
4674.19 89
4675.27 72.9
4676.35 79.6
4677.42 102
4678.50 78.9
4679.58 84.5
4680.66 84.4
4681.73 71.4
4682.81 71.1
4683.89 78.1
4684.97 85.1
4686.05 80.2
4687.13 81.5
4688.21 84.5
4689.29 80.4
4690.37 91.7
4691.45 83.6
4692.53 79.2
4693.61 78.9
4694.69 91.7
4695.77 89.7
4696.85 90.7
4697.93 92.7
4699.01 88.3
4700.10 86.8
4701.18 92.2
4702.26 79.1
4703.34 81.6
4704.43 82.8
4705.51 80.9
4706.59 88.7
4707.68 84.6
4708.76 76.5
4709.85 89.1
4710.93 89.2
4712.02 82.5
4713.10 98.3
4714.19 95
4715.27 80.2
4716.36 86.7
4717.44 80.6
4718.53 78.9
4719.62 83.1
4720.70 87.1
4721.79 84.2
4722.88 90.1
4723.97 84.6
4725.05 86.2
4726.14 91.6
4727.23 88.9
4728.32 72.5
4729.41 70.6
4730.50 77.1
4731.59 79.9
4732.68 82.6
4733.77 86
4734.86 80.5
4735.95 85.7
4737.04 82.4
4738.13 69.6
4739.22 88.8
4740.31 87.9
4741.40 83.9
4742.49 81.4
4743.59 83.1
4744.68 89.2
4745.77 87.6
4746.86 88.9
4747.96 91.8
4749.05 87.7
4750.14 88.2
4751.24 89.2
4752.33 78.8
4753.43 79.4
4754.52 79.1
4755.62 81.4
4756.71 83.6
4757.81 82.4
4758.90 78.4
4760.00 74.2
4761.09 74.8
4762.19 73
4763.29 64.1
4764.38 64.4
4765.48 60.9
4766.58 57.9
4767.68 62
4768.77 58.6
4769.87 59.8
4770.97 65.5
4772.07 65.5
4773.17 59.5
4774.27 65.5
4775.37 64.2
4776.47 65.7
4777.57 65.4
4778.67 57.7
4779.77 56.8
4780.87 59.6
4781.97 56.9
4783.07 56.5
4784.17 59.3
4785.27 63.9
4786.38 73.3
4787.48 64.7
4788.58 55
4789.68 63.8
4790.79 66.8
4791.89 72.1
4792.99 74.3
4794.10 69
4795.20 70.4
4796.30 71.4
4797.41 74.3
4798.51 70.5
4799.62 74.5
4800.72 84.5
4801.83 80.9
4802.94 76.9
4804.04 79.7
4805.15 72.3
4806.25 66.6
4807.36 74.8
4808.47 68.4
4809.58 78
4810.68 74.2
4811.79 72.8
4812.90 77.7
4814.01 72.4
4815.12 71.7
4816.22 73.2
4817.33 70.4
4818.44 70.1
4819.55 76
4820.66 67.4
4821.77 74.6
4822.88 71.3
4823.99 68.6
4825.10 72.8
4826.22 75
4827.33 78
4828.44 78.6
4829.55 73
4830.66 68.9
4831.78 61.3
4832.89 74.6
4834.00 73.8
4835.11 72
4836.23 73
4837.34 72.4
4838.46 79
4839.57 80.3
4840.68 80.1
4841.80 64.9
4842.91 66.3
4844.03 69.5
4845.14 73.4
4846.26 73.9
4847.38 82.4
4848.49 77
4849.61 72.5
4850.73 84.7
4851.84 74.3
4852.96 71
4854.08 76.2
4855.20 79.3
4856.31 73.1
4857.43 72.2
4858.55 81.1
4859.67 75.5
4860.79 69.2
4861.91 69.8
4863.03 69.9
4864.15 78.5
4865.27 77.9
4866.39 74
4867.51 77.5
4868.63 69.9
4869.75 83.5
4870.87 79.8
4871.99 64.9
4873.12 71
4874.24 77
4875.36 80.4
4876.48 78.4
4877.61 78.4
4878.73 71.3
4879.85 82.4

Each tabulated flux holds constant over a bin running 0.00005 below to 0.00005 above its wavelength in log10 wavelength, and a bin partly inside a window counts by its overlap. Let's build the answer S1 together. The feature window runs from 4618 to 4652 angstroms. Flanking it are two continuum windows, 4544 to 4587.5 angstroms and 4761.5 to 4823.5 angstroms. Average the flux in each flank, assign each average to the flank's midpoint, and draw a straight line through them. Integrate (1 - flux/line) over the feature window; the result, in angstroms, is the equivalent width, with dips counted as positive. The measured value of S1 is -3.2 angstroms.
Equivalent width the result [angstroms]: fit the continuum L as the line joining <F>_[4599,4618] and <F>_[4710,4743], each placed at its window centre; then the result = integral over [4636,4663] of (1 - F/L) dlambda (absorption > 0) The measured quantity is 1.3 angstroms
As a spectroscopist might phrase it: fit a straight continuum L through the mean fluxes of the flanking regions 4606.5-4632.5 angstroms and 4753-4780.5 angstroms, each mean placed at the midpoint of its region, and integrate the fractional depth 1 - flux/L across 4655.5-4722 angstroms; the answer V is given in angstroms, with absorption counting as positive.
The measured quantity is -3.75 angstroms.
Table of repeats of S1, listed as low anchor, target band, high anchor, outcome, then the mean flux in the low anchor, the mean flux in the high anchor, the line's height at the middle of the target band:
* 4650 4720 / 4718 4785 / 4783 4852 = 2.4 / 84.3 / 72.4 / 78.3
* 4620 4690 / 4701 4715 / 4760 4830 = -1.4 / 83.6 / 68.9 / 78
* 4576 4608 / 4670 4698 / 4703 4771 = -0.5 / 82.8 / 80.8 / 81.5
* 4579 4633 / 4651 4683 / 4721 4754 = 0.6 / 86.3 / 84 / 85.2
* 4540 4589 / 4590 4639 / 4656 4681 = -2.9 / 80.7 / 84.5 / 82.6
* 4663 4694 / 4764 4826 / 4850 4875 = 7.2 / 81.3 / 75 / 77.4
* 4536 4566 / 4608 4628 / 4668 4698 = -3.6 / 75.4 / 82.3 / 78.9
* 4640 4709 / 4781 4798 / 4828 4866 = 2.5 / 83.3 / 74.1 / 77.2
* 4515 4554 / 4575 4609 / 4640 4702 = -3.4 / 70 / 83.4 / 75.6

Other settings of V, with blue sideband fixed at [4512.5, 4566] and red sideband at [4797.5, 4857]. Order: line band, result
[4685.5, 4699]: -2.3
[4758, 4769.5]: 1.0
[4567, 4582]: -3.2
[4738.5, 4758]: -3.1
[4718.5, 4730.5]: -1.6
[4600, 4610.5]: -1.8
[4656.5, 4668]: -2.4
